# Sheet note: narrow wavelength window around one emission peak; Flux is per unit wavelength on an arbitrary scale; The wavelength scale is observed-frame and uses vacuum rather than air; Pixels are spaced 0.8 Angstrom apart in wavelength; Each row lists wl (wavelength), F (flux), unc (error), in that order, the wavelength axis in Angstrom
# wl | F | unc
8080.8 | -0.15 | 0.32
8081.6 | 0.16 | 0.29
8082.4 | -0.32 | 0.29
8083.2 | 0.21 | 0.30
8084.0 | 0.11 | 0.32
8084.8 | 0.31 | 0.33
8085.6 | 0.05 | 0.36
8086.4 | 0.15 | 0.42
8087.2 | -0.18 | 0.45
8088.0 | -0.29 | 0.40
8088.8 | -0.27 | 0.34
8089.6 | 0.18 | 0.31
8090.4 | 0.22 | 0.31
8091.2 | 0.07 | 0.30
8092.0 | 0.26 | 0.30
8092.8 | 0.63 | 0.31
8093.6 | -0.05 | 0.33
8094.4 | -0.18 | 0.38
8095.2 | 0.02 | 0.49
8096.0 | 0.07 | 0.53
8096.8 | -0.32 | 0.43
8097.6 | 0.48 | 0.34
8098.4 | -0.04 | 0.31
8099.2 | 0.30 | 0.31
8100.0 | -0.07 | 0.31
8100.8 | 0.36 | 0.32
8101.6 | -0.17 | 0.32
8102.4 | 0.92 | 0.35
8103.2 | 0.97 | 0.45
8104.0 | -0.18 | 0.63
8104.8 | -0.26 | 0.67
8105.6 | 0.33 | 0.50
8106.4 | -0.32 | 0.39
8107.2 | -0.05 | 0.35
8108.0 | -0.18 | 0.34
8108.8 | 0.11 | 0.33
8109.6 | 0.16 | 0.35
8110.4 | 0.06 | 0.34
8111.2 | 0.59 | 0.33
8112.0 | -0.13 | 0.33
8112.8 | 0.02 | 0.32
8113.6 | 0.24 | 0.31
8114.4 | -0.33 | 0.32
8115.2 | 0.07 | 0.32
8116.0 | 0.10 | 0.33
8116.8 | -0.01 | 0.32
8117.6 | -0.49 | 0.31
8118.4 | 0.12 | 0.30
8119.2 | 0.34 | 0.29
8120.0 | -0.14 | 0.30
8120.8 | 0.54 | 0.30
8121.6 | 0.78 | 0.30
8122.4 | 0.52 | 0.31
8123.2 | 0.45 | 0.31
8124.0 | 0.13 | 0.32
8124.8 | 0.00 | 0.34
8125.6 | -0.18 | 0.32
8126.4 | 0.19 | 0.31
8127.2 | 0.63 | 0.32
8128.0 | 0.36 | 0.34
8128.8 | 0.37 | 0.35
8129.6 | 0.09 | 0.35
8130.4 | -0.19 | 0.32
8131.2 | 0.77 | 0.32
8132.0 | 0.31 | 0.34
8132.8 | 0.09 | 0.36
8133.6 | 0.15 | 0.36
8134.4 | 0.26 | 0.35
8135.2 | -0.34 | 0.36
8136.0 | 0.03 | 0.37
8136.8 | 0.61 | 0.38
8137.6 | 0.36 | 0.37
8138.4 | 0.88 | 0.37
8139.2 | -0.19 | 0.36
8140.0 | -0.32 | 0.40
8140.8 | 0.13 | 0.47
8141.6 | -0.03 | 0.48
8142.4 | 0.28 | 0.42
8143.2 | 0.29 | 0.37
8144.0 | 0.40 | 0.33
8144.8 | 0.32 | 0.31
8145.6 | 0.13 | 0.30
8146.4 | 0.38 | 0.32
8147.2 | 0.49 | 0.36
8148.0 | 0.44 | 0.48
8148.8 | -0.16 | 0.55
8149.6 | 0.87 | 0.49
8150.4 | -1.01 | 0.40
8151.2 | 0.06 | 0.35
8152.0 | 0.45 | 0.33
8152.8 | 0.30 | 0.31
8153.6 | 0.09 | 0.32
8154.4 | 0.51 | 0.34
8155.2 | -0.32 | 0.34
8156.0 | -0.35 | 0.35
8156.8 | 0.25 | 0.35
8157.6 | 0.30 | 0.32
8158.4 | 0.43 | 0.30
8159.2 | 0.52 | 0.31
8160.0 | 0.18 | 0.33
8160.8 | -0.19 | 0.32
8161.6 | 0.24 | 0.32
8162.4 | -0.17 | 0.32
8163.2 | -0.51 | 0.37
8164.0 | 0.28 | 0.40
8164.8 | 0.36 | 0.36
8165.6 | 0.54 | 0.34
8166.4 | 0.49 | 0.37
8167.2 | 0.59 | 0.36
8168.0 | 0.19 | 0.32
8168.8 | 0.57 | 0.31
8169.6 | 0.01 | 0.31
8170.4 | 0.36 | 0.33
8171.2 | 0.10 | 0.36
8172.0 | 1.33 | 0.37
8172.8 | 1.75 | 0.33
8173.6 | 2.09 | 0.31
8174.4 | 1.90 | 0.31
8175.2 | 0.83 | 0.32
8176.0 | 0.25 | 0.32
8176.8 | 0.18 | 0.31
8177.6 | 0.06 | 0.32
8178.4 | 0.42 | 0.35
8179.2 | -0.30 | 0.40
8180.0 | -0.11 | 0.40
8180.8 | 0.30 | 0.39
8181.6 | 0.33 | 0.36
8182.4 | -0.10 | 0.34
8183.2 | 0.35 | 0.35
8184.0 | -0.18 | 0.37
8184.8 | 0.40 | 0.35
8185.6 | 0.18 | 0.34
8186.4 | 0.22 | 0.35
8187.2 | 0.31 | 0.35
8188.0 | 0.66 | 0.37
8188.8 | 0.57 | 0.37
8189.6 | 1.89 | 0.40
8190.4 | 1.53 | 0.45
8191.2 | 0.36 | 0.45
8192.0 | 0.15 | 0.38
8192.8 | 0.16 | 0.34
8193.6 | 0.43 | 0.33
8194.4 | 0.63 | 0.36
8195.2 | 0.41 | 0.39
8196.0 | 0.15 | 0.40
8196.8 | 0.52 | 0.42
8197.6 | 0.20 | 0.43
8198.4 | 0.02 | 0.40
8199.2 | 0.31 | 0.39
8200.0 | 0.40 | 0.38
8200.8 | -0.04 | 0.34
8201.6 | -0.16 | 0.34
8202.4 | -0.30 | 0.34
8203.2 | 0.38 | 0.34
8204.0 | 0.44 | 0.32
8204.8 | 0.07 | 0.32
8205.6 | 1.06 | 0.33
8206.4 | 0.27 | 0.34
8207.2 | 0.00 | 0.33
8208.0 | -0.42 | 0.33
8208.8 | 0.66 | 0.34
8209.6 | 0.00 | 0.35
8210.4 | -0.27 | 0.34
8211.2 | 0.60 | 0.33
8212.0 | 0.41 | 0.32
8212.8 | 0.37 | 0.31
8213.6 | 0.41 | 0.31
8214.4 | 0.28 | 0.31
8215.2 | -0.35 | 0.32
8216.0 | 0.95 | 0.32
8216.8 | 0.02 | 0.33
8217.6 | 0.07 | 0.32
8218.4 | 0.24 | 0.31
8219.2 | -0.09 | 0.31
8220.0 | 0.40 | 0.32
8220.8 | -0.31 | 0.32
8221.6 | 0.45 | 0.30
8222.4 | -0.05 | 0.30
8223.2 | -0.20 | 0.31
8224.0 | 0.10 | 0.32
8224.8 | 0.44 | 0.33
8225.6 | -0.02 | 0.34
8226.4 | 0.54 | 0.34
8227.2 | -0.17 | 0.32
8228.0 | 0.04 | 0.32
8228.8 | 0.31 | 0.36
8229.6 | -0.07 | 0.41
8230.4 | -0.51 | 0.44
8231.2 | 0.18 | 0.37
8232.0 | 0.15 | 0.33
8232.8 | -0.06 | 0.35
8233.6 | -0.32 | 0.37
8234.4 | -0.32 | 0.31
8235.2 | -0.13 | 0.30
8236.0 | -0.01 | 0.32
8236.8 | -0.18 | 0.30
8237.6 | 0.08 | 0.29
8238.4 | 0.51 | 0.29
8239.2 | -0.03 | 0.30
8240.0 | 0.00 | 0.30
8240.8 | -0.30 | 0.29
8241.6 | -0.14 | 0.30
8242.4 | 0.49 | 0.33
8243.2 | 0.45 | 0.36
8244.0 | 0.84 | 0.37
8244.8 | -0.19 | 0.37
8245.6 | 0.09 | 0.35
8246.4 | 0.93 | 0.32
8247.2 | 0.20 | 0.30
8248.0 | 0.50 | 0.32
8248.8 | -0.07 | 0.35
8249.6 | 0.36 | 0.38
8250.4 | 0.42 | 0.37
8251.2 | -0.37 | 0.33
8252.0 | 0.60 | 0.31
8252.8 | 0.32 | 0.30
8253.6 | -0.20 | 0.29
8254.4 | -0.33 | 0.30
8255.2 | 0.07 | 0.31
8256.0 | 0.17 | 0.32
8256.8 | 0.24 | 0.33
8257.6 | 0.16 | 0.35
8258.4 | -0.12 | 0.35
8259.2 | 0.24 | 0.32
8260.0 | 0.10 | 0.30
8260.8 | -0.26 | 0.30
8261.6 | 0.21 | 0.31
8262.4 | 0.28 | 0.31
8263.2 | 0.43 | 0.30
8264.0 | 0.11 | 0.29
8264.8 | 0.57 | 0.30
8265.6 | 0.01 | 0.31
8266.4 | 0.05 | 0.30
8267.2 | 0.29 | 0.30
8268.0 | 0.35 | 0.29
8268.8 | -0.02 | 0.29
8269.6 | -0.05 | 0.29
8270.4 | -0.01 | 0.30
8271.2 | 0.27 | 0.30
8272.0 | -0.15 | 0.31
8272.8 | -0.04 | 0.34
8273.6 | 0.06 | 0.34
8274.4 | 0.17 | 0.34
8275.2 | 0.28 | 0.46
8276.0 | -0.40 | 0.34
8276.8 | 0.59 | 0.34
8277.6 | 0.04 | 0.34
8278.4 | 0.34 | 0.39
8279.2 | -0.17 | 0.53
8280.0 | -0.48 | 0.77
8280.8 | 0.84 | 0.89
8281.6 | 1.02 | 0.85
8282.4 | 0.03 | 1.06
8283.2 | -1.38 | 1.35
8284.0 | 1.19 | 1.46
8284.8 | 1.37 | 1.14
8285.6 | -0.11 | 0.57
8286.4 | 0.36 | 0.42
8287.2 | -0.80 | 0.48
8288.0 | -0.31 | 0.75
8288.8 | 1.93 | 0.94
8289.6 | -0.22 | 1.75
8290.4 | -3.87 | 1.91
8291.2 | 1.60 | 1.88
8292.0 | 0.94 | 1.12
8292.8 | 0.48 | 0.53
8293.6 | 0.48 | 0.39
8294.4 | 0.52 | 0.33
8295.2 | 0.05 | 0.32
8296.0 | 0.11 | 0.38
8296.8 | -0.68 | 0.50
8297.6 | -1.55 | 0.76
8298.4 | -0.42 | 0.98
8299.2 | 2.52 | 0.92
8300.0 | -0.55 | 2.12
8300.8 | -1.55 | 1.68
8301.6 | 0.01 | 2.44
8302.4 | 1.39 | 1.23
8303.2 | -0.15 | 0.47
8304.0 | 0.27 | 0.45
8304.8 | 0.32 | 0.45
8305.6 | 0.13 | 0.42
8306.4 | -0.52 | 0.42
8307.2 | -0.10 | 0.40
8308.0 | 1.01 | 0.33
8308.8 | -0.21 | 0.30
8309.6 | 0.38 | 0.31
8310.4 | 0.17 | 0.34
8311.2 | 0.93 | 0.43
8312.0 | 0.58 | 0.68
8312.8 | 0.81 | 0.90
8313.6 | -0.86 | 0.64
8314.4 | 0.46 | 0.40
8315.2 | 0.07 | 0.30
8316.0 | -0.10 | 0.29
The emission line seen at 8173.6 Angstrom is [S II] 6716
